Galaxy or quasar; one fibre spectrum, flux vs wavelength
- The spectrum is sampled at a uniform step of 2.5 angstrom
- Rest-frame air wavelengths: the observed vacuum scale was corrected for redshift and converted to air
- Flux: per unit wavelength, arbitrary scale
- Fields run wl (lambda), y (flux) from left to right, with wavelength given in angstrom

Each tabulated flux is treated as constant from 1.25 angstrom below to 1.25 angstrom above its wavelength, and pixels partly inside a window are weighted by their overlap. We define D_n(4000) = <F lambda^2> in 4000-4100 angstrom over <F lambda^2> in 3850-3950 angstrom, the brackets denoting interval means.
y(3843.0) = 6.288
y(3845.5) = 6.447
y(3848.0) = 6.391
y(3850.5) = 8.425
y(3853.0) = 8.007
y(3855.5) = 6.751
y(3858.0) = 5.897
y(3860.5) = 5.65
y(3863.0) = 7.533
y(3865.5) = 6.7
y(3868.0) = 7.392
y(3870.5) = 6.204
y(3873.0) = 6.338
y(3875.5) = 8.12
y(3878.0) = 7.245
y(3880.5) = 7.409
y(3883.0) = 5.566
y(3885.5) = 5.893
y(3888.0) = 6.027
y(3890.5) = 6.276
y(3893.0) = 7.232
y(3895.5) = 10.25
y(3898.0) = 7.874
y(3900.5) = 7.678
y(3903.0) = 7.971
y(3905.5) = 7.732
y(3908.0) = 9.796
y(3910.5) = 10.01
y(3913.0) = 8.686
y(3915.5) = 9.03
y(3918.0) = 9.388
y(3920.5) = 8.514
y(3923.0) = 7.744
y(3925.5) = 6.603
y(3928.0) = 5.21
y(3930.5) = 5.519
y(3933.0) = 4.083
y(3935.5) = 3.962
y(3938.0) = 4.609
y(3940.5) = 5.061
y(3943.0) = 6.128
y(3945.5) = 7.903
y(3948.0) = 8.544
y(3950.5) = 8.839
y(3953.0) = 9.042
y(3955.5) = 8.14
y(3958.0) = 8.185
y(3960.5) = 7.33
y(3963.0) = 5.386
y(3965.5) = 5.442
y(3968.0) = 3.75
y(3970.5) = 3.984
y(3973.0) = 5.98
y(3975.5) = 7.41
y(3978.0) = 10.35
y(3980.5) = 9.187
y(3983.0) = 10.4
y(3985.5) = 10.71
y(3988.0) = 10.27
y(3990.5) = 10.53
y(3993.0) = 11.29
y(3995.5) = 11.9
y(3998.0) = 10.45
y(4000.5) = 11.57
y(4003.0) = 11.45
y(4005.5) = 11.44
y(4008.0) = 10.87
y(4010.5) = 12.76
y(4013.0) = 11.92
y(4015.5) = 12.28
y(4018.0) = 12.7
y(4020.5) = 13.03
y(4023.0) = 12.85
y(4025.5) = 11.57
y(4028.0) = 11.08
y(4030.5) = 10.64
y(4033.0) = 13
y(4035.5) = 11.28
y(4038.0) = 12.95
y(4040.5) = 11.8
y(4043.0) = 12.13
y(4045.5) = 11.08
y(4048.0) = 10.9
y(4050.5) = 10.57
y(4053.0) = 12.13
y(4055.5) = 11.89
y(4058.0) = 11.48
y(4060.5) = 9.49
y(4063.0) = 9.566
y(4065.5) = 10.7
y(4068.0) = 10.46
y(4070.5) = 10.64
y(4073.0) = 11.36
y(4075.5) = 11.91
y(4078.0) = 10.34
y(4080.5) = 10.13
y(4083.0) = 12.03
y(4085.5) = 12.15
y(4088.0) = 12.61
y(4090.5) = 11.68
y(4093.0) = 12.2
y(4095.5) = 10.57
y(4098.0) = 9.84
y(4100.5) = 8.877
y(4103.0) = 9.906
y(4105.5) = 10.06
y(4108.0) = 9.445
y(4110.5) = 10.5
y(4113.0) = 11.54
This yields 1.73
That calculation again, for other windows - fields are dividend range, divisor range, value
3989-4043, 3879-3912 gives 1.63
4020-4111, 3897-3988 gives 1.59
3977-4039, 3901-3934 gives 1.55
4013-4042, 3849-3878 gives 1.88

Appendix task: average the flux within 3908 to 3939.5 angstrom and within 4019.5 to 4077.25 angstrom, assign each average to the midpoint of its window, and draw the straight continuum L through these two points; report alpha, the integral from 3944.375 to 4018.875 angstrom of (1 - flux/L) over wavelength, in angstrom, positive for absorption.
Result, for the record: -1.4 angstrom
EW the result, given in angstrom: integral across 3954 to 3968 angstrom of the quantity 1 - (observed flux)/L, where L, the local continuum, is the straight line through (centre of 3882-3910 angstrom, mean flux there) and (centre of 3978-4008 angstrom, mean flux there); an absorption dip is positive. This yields 4.4 angstrom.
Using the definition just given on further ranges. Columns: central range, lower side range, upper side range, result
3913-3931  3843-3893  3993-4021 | 2.23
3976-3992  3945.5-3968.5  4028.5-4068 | -3.05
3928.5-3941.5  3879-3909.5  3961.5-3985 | 4.61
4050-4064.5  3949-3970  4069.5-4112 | -1.52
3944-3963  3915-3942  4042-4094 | -2.48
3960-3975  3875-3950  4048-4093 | 5.70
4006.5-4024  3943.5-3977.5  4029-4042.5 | -2.88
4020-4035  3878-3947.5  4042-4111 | -3.36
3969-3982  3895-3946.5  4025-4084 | 2.25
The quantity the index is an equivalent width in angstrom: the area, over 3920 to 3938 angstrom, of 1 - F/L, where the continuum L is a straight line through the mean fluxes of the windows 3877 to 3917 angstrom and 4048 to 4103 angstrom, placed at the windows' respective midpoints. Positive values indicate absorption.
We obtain 5.6 angstrom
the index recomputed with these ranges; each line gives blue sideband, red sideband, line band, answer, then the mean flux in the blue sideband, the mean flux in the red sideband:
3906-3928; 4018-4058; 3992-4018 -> -1.8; 8.49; 11.8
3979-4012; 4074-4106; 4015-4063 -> -3.0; 11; 11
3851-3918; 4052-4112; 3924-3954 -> 7.6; 7.48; 10.8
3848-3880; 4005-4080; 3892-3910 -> -1.2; 7.01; 11.5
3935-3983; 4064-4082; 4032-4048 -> -3.8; 6.94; 10.8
